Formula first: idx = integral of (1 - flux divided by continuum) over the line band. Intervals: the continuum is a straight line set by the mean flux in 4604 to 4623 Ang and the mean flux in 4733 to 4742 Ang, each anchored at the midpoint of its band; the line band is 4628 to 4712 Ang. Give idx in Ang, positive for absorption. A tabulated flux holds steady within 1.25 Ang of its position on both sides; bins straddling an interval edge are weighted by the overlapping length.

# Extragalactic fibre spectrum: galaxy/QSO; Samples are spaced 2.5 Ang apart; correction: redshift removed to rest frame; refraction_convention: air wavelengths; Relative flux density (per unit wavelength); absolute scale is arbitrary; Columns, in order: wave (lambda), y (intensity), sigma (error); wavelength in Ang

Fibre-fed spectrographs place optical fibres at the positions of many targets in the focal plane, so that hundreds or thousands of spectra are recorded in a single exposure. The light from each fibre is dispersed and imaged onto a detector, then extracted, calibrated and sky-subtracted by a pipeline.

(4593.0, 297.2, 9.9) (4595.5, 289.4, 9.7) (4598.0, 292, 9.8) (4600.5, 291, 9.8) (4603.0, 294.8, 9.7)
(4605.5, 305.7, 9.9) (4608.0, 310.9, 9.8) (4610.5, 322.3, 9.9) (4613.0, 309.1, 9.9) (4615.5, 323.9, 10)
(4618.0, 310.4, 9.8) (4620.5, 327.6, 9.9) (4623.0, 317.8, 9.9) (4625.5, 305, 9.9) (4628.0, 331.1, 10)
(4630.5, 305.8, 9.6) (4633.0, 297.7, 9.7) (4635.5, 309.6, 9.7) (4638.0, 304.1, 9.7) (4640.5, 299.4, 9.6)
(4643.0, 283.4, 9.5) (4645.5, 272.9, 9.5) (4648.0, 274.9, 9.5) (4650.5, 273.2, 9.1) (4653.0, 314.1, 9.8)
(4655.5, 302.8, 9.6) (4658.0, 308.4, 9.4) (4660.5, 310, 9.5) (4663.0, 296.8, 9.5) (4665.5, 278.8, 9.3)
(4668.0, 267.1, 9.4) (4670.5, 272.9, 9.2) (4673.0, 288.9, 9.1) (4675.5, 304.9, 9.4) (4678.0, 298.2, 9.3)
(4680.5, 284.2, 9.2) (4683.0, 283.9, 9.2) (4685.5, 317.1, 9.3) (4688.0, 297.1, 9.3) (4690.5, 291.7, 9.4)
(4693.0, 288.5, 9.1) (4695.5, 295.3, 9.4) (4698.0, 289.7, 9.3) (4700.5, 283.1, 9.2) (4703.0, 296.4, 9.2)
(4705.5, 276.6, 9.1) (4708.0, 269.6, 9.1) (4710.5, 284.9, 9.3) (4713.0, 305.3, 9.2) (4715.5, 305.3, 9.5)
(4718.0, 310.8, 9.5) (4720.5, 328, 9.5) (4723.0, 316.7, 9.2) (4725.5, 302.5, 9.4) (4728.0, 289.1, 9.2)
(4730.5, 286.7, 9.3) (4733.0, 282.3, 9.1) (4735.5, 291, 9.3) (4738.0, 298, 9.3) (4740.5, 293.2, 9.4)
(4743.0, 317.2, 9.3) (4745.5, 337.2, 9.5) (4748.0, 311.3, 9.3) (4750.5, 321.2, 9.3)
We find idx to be 3.6 Ang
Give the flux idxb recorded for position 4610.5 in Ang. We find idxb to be 322.3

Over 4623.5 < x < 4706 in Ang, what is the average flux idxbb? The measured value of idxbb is 294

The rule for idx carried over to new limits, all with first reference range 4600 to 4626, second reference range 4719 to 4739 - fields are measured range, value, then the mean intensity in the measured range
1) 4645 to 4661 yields 0.7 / 294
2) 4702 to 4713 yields 0.6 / 284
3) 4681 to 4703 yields 0.7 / 293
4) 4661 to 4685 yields 1.4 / 288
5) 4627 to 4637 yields 0.0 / 310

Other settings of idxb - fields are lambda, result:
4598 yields 292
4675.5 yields 304.9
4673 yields 288.9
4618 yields 310.4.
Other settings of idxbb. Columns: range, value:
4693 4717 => 290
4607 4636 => 314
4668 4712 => 289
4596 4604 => 292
